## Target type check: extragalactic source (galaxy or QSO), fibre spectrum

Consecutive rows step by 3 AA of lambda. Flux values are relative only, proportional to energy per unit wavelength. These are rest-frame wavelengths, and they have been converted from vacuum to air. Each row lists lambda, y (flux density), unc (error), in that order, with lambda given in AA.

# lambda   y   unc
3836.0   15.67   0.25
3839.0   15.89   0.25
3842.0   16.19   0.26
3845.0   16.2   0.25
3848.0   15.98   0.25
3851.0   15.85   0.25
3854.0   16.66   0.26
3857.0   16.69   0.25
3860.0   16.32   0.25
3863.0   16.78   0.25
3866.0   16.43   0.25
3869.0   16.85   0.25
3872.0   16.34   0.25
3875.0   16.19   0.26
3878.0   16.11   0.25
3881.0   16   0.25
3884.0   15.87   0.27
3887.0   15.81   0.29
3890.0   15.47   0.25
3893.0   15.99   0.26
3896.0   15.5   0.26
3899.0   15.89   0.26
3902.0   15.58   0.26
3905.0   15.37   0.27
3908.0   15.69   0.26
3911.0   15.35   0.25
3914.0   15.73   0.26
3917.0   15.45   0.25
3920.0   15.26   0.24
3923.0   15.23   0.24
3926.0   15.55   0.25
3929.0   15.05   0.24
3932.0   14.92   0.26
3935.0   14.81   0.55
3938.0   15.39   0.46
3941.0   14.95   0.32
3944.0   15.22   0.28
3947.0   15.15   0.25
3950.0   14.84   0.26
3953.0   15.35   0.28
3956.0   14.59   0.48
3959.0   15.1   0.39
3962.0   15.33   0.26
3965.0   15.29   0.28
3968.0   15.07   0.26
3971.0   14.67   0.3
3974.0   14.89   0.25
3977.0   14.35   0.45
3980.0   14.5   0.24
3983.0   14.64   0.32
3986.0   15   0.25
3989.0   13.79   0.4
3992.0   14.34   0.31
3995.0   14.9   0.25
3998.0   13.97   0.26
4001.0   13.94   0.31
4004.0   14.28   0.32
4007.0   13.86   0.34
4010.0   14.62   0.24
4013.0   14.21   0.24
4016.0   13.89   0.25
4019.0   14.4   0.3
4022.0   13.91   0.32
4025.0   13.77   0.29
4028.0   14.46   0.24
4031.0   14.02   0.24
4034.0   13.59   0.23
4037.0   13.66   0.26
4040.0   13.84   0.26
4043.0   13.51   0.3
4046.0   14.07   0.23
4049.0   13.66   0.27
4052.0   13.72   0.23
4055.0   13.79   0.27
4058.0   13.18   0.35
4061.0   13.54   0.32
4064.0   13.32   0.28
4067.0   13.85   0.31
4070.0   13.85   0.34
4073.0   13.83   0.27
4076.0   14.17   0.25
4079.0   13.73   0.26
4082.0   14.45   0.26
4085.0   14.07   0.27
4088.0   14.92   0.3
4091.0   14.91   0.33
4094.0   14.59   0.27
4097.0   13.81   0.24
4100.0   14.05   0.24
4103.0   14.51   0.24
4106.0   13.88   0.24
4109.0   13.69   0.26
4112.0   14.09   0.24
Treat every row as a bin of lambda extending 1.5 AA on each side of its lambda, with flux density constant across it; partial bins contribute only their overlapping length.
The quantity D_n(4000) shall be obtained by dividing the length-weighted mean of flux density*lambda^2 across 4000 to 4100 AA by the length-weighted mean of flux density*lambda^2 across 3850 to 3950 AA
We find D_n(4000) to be 1.0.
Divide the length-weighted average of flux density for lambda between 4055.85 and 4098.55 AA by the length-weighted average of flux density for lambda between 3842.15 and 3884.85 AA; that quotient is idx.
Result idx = 0.9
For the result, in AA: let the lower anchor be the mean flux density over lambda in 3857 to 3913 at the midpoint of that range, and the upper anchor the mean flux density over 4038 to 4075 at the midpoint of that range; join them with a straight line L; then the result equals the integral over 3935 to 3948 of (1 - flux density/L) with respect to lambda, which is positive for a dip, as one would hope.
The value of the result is 0.1 AA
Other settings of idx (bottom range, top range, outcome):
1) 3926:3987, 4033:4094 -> 0.93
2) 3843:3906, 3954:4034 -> 0.90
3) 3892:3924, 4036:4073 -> 0.88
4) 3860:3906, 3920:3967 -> 0.94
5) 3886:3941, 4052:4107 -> 0.91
